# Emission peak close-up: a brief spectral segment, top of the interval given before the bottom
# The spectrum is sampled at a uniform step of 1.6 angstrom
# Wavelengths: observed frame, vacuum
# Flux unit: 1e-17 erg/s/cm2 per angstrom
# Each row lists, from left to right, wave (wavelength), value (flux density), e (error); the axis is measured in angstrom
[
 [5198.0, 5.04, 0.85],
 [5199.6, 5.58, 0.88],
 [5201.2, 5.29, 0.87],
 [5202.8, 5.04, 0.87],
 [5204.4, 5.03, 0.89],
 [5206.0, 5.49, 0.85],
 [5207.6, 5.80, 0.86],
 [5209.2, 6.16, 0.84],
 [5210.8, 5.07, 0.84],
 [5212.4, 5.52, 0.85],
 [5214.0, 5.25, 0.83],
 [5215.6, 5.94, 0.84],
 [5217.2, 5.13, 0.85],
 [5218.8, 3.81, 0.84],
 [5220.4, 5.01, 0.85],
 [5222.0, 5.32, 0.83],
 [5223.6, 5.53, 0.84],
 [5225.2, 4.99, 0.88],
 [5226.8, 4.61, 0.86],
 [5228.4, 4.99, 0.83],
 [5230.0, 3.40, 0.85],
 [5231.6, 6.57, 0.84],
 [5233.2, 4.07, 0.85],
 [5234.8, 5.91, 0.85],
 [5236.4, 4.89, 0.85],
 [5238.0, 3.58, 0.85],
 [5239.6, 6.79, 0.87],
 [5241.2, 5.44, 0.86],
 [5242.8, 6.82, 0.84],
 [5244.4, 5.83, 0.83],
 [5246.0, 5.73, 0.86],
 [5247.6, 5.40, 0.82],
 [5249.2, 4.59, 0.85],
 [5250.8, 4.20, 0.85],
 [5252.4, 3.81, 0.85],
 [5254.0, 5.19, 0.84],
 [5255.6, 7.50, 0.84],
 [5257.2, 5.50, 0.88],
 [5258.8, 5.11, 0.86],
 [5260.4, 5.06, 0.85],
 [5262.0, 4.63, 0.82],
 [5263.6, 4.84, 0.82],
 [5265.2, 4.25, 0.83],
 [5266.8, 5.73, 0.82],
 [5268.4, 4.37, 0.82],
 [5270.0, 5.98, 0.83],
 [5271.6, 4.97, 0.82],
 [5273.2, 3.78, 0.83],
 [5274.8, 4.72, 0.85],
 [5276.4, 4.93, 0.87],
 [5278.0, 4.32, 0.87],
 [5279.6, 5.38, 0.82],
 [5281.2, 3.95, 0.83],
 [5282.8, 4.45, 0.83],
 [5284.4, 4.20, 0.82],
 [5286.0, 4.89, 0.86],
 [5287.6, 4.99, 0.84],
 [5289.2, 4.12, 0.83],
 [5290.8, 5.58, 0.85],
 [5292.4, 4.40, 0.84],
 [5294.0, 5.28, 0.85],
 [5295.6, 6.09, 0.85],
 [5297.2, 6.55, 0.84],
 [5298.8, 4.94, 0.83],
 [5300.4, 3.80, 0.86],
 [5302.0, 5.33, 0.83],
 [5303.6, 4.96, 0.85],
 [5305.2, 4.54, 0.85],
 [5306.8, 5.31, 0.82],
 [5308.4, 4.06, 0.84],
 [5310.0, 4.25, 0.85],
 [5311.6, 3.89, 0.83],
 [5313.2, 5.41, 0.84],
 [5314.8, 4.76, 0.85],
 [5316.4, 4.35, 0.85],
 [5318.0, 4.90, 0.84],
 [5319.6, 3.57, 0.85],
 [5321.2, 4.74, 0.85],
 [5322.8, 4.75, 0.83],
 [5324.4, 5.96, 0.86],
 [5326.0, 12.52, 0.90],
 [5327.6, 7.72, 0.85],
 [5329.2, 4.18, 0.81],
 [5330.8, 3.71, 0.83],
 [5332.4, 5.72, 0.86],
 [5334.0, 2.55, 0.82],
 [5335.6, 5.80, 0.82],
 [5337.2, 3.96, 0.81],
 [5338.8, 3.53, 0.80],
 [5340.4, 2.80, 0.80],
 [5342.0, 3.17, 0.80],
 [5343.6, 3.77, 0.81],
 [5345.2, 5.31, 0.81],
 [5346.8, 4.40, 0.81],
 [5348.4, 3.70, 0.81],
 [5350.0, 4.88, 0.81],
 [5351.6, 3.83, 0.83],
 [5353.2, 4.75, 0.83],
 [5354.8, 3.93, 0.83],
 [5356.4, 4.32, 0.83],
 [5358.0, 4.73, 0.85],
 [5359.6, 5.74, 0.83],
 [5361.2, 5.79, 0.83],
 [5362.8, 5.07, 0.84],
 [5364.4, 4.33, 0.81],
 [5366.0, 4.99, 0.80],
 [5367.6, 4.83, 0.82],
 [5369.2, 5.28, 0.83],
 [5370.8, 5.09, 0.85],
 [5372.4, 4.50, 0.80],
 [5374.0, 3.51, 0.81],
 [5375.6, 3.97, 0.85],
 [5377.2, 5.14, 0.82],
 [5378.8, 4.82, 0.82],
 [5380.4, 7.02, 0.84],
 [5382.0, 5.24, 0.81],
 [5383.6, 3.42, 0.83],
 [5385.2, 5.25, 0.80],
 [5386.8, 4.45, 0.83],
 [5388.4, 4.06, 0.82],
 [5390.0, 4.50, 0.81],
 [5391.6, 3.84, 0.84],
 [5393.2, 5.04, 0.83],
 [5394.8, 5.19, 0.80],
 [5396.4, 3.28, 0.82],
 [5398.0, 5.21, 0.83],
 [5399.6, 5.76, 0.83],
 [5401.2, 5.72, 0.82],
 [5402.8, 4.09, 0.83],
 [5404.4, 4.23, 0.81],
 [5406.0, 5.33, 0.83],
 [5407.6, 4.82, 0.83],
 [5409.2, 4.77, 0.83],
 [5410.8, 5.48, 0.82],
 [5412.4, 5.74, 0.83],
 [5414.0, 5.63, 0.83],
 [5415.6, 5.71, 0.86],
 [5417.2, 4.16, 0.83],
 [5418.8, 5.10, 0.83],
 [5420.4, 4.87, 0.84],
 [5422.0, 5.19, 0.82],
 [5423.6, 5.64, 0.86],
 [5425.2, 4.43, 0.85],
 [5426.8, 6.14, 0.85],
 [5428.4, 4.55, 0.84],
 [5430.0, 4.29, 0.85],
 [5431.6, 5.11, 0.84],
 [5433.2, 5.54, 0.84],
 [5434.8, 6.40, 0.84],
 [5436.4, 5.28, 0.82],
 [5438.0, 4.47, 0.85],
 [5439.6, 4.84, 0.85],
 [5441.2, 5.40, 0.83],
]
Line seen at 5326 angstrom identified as H-beta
